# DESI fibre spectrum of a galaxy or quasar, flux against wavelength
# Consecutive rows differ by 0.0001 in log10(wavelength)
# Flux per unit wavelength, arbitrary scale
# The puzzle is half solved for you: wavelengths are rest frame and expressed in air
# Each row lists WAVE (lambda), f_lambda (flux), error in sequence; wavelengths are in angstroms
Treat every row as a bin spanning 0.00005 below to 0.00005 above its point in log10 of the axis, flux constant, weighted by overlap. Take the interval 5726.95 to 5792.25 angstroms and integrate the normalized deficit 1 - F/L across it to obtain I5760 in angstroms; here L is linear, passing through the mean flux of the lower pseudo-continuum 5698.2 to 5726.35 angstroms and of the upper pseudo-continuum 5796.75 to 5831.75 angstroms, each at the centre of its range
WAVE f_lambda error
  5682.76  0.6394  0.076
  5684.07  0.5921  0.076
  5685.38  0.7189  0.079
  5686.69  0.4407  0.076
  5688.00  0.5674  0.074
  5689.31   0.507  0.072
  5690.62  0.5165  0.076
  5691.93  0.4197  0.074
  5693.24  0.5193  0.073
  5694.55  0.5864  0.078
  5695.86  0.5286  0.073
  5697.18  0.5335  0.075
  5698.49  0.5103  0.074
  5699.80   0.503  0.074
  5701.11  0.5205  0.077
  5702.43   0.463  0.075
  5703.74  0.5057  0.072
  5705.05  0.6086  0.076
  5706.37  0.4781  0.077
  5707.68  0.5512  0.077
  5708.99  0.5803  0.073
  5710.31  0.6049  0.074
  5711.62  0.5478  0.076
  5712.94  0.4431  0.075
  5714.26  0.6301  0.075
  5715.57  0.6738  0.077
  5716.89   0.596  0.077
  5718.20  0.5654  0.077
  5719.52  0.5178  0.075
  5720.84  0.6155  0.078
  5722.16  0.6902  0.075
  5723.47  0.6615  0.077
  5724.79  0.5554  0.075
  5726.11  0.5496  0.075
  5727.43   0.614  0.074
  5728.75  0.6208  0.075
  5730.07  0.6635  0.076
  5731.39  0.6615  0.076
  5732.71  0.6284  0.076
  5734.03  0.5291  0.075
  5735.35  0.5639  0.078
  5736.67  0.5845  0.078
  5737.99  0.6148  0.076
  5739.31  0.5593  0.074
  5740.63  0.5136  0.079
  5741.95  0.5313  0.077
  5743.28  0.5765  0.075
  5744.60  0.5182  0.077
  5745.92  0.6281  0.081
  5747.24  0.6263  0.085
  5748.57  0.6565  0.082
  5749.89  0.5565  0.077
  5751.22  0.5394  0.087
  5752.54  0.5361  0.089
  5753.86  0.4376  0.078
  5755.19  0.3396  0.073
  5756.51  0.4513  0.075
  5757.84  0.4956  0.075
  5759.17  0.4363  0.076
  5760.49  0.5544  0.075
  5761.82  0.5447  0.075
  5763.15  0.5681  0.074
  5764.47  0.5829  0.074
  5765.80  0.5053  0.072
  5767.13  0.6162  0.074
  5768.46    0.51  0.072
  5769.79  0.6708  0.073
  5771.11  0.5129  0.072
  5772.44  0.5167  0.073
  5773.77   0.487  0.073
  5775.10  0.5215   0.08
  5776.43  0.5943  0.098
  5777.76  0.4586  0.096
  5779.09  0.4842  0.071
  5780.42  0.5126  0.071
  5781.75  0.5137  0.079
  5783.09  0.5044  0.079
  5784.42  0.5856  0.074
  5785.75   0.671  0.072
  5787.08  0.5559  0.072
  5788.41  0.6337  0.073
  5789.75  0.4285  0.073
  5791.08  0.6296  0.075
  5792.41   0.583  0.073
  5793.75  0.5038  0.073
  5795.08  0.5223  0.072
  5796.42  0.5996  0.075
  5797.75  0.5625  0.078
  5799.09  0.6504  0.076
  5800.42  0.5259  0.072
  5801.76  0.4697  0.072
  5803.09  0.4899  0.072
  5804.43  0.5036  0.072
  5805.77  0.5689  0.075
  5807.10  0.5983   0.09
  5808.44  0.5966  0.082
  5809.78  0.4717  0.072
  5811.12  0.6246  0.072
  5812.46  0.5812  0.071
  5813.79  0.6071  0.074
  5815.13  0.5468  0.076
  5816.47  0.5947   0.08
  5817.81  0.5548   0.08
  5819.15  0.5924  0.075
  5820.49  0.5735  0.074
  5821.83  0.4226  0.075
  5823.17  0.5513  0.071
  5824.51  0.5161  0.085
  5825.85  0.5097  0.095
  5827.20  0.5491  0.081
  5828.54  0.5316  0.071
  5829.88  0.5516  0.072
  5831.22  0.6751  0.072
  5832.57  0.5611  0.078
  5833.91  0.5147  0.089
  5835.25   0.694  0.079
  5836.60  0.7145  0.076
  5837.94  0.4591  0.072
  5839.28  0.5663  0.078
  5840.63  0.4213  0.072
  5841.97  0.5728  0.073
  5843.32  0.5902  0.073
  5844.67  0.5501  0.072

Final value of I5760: 0.9 angstroms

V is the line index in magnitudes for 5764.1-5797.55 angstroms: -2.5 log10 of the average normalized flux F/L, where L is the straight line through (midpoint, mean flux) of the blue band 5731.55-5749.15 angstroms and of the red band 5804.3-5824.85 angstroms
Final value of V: 0.04 mag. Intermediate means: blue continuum 0.581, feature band 0.548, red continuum 0.559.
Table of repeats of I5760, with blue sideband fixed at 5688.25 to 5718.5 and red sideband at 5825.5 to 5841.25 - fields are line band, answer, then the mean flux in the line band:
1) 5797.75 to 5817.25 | -0.02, 0.559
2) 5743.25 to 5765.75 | 0.76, 0.53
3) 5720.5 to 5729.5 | -1.20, 0.616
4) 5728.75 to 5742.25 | -1.07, 0.588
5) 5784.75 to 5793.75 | -0.36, 0.578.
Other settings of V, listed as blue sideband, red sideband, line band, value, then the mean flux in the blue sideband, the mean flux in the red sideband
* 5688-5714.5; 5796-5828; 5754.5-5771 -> 0.04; 0.527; 0.552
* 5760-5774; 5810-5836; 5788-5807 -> 0.02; 0.554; 0.565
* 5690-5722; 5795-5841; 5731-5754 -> -0.05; 0.545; 0.558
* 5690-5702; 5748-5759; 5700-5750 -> -0.15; 0.514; 0.497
